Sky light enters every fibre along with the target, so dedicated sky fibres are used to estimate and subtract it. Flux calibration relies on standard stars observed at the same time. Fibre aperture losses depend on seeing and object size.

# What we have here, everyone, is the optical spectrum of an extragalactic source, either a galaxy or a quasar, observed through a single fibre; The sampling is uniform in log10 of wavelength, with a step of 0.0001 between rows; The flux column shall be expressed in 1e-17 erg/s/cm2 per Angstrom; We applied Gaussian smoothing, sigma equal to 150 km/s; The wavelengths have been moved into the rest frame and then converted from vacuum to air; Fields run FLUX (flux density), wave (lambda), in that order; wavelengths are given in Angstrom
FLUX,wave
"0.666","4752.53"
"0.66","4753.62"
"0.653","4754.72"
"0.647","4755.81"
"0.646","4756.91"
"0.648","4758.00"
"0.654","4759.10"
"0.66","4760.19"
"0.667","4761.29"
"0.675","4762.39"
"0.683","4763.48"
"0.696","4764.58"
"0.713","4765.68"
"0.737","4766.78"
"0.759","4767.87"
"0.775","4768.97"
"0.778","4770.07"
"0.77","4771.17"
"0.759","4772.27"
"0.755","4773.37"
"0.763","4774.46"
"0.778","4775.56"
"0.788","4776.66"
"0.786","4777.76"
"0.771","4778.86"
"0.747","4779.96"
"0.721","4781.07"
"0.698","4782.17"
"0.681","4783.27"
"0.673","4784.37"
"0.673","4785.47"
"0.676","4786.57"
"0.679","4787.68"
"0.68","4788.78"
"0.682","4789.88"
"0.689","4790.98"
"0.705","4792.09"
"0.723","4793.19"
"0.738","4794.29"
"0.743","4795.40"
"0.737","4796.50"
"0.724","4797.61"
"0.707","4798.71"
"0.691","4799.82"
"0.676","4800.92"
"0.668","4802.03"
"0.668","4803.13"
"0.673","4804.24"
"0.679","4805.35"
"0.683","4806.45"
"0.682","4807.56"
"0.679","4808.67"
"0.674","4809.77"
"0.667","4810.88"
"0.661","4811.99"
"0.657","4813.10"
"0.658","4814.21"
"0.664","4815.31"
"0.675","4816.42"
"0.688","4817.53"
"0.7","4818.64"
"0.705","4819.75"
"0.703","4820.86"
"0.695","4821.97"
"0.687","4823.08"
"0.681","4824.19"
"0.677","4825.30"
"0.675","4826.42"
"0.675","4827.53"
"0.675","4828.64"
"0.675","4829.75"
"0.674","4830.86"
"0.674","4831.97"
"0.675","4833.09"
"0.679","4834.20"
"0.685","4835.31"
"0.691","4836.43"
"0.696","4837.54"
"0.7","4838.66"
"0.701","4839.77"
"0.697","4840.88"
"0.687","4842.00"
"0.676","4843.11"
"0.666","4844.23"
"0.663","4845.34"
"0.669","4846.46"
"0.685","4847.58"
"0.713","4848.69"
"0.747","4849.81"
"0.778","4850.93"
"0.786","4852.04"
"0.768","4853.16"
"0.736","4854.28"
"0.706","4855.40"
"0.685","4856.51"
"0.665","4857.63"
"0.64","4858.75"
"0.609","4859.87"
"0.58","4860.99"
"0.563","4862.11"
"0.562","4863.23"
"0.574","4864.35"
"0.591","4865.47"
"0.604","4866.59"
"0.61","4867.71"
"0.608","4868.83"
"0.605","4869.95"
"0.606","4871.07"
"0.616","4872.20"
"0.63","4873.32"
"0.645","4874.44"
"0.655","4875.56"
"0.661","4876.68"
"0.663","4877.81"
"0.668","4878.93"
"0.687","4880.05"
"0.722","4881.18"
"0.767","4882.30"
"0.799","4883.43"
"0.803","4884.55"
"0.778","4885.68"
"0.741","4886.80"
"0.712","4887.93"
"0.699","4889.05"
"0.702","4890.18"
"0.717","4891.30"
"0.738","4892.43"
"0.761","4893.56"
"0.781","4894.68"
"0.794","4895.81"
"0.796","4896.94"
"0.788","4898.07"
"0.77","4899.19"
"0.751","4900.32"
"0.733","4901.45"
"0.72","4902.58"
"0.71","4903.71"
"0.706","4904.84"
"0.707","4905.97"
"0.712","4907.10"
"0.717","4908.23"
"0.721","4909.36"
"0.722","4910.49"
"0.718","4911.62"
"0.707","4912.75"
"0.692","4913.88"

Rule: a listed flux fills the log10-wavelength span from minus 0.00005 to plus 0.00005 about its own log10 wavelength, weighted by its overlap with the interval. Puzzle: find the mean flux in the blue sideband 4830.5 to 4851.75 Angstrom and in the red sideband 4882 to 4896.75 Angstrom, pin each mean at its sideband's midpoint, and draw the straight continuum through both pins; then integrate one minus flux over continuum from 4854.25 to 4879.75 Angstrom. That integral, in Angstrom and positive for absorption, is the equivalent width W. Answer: 3.4 Angstrom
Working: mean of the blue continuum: 0.694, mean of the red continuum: 0.754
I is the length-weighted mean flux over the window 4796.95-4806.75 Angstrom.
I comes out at 0.686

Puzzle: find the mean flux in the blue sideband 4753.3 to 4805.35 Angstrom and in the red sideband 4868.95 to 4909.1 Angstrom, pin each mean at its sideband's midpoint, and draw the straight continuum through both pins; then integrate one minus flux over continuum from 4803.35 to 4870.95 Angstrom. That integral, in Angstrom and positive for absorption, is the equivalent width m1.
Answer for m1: 3.77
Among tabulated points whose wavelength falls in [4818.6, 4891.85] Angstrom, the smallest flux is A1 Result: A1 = 0.562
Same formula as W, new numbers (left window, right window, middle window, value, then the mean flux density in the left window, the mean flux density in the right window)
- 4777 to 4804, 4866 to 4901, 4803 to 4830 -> 1.0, 0.706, 0.706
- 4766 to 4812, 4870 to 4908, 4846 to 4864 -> 0.9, 0.715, 0.718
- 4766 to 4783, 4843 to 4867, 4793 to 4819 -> 1.2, 0.757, 0.667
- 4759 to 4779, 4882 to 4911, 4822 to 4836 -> 1.2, 0.736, 0.744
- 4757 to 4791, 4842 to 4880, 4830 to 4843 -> -0.3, 0.716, 0.656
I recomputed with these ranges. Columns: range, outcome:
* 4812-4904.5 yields 0.69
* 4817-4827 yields 0.69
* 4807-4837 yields 0.679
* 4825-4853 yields 0.694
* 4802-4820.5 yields 0.676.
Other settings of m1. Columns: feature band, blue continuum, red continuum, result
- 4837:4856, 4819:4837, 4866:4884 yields -1.0 Angstrom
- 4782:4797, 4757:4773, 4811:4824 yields 0.0 Angstrom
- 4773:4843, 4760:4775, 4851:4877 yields -0.3 Angstrom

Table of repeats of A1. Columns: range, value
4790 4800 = 0.689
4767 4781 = 0.747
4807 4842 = 0.657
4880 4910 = 0.687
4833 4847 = 0.663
